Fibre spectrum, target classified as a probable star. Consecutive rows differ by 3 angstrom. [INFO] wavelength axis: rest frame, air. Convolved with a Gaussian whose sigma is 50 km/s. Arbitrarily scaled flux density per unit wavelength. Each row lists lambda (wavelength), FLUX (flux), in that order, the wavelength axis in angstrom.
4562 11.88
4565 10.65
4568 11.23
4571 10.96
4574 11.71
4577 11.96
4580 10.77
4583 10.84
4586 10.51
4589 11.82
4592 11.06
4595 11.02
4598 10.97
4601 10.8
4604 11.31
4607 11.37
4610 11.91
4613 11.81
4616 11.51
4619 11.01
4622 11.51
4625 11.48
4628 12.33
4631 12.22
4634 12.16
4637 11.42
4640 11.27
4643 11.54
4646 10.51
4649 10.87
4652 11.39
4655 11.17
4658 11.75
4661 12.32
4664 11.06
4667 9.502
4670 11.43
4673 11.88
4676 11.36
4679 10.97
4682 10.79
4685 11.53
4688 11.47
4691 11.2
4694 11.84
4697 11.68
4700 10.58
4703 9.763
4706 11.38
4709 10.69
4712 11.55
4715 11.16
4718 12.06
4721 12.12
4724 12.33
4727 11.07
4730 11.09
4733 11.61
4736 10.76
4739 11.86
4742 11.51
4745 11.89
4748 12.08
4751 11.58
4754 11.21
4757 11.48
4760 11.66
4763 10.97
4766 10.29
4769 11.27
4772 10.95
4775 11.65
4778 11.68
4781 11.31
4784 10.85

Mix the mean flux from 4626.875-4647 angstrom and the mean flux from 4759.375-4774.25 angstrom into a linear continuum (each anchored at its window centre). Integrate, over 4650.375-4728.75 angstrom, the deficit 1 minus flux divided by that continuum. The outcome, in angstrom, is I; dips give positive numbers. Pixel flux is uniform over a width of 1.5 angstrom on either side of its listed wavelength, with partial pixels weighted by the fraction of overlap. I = 0.6 angstrom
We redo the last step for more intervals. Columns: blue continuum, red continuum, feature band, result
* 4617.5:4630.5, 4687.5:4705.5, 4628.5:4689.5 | 0.1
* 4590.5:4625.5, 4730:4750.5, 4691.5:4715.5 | 0.9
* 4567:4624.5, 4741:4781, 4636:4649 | 0.2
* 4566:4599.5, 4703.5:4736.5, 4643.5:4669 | 0.4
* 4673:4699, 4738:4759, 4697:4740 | 0.8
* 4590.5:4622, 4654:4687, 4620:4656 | -0.7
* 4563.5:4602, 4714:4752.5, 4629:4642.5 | -0.6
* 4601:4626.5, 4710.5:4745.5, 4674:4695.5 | 0.4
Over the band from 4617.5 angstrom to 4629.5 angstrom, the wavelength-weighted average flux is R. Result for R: 11.6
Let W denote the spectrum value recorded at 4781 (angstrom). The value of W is 11.31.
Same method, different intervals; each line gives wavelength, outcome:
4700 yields 10.58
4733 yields 11.61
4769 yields 11.27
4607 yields 11.37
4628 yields 12.33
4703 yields 9.763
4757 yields 11.48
